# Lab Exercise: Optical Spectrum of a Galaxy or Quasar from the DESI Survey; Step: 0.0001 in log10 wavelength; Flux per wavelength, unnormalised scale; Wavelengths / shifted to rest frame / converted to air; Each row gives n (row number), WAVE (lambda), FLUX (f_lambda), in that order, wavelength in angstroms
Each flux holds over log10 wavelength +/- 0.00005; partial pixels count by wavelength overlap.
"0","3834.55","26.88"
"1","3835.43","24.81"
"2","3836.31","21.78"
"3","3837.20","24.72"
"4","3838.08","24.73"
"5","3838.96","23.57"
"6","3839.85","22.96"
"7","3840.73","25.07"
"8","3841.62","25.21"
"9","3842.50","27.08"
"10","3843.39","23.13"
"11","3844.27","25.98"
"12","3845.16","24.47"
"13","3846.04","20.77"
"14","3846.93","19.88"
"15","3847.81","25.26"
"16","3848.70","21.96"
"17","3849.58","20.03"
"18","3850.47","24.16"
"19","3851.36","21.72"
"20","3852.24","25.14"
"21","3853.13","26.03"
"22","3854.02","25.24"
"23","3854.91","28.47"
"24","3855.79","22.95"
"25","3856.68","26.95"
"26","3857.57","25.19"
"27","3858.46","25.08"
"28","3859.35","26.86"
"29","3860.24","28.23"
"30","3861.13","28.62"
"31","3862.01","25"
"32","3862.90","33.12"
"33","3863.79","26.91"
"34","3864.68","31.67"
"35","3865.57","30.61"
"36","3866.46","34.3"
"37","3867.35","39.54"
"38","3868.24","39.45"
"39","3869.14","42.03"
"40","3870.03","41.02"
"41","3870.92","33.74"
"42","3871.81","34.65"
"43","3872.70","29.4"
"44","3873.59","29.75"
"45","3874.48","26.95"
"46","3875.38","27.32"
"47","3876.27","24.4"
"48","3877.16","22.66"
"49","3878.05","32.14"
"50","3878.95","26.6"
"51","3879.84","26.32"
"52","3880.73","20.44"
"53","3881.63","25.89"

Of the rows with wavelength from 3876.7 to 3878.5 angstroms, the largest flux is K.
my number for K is 32.14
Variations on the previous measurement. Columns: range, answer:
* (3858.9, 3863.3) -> 33.12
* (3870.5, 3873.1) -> 34.65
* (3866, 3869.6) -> 42.03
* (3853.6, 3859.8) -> 28.47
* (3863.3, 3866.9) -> 34.3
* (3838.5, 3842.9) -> 27.08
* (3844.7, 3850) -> 25.26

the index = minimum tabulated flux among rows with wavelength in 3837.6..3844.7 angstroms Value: 22.96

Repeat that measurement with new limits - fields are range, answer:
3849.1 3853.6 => 20.03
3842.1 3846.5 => 20.77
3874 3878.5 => 22.66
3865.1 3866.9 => 30.61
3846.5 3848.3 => 19.88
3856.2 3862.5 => 25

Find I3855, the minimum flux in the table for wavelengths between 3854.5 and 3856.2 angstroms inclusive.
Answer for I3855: 22.95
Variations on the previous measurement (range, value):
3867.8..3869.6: 39.45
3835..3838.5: 21.78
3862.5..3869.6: 26.91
